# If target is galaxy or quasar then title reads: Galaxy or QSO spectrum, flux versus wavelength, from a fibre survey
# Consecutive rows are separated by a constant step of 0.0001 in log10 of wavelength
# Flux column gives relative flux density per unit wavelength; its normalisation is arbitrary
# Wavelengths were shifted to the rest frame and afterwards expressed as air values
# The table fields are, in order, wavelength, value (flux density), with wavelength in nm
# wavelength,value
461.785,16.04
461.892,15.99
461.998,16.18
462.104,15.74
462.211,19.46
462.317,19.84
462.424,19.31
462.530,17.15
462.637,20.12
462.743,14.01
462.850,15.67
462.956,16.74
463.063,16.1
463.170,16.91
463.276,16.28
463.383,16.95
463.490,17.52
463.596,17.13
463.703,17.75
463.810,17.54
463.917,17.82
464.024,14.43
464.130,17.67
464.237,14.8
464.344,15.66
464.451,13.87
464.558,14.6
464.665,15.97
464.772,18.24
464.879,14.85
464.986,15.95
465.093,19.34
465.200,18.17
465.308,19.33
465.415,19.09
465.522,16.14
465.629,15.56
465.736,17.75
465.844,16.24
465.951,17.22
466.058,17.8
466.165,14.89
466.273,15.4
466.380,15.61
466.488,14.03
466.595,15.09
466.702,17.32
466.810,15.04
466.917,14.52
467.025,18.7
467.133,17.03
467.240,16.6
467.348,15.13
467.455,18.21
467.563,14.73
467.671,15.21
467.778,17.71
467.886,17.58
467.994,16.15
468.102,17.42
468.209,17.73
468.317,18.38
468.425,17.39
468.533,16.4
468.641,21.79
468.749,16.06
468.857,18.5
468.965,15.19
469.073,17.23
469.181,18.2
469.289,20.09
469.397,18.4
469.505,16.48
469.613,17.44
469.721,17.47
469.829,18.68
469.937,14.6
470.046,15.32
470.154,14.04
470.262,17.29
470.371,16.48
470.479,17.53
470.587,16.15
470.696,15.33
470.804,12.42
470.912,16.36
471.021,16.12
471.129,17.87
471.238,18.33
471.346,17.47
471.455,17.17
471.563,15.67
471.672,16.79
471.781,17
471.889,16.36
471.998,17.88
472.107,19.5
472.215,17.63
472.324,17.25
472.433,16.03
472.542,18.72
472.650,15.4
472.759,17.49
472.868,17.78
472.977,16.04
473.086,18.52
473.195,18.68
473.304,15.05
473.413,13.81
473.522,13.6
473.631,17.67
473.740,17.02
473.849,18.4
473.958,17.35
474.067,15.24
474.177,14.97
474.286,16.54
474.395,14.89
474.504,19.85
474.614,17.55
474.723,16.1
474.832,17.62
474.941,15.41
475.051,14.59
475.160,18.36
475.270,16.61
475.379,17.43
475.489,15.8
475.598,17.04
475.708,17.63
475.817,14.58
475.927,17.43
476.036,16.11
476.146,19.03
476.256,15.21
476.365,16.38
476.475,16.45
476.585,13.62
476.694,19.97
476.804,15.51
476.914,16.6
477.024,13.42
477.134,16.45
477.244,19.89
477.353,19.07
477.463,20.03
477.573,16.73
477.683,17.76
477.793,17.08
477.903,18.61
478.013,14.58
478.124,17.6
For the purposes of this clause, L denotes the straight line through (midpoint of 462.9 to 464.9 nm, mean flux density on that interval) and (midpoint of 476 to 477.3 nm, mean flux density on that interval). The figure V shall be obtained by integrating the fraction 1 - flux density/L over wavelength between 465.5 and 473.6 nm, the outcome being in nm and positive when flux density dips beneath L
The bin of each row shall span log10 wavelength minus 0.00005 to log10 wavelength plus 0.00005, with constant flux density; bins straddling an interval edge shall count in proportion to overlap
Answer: -0.13 nm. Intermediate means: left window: 16.4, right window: 16.6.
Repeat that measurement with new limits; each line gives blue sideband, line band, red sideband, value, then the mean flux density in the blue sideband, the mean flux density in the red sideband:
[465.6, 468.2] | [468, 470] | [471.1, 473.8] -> -0.12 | 16.3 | 17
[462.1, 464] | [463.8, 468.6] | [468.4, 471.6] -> 0.17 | 17.3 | 16.9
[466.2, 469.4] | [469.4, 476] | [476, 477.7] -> 0.10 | 16.9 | 17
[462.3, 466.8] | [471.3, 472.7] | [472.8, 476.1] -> -0.04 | 16.7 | 16.6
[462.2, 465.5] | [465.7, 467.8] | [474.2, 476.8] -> 0.09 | 17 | 16.7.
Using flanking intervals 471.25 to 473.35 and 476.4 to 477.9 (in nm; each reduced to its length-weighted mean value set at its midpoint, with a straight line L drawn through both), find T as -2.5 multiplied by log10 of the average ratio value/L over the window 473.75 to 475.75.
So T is 0.03 mag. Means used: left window 17.2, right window 17.2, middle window 16.7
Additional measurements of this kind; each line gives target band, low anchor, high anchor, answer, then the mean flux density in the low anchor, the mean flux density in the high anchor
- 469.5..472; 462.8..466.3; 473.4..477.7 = 0.01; 16.7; 16.7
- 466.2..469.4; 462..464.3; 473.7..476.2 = 0.01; 17.1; 16.8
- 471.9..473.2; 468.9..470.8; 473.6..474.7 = -0.04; 16.7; 16.9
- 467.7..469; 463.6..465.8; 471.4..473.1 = -0.04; 16.7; 17.2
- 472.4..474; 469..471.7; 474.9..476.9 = -0.01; 16.7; 16.5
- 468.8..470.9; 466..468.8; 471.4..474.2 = 0.00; 16.6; 16.8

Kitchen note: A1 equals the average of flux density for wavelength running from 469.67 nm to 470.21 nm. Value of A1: 16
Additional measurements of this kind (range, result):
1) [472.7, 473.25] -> 17.7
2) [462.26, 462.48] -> 19.6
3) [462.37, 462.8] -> 17.6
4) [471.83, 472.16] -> 17.9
